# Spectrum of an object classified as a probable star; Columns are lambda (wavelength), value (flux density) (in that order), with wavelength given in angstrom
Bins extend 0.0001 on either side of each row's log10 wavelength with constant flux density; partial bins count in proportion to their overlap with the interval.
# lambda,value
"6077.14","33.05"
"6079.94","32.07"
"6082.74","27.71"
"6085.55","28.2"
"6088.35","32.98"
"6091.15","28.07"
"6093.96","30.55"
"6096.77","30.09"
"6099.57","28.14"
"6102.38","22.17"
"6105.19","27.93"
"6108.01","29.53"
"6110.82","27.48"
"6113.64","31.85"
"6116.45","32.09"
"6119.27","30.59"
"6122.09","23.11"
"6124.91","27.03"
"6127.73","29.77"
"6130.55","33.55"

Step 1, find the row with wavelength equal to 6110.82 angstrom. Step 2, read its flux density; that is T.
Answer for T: 27.48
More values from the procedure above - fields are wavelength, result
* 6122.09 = 23.11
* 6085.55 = 28.2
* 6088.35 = 32.98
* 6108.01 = 29.53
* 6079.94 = 32.07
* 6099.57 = 28.14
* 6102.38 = 22.17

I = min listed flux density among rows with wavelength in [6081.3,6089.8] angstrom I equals 27.71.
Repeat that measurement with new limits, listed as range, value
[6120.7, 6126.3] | 23.11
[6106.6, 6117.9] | 27.48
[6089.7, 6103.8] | 22.17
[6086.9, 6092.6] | 28.07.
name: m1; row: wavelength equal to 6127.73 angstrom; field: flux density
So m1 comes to 29.77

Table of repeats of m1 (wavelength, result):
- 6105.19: 27.93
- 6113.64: 31.85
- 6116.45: 32.09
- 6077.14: 33.05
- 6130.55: 33.55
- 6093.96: 30.55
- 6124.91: 27.03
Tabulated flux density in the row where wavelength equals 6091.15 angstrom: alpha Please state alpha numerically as 28.07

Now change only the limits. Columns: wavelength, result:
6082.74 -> 27.71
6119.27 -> 30.59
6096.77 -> 30.09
